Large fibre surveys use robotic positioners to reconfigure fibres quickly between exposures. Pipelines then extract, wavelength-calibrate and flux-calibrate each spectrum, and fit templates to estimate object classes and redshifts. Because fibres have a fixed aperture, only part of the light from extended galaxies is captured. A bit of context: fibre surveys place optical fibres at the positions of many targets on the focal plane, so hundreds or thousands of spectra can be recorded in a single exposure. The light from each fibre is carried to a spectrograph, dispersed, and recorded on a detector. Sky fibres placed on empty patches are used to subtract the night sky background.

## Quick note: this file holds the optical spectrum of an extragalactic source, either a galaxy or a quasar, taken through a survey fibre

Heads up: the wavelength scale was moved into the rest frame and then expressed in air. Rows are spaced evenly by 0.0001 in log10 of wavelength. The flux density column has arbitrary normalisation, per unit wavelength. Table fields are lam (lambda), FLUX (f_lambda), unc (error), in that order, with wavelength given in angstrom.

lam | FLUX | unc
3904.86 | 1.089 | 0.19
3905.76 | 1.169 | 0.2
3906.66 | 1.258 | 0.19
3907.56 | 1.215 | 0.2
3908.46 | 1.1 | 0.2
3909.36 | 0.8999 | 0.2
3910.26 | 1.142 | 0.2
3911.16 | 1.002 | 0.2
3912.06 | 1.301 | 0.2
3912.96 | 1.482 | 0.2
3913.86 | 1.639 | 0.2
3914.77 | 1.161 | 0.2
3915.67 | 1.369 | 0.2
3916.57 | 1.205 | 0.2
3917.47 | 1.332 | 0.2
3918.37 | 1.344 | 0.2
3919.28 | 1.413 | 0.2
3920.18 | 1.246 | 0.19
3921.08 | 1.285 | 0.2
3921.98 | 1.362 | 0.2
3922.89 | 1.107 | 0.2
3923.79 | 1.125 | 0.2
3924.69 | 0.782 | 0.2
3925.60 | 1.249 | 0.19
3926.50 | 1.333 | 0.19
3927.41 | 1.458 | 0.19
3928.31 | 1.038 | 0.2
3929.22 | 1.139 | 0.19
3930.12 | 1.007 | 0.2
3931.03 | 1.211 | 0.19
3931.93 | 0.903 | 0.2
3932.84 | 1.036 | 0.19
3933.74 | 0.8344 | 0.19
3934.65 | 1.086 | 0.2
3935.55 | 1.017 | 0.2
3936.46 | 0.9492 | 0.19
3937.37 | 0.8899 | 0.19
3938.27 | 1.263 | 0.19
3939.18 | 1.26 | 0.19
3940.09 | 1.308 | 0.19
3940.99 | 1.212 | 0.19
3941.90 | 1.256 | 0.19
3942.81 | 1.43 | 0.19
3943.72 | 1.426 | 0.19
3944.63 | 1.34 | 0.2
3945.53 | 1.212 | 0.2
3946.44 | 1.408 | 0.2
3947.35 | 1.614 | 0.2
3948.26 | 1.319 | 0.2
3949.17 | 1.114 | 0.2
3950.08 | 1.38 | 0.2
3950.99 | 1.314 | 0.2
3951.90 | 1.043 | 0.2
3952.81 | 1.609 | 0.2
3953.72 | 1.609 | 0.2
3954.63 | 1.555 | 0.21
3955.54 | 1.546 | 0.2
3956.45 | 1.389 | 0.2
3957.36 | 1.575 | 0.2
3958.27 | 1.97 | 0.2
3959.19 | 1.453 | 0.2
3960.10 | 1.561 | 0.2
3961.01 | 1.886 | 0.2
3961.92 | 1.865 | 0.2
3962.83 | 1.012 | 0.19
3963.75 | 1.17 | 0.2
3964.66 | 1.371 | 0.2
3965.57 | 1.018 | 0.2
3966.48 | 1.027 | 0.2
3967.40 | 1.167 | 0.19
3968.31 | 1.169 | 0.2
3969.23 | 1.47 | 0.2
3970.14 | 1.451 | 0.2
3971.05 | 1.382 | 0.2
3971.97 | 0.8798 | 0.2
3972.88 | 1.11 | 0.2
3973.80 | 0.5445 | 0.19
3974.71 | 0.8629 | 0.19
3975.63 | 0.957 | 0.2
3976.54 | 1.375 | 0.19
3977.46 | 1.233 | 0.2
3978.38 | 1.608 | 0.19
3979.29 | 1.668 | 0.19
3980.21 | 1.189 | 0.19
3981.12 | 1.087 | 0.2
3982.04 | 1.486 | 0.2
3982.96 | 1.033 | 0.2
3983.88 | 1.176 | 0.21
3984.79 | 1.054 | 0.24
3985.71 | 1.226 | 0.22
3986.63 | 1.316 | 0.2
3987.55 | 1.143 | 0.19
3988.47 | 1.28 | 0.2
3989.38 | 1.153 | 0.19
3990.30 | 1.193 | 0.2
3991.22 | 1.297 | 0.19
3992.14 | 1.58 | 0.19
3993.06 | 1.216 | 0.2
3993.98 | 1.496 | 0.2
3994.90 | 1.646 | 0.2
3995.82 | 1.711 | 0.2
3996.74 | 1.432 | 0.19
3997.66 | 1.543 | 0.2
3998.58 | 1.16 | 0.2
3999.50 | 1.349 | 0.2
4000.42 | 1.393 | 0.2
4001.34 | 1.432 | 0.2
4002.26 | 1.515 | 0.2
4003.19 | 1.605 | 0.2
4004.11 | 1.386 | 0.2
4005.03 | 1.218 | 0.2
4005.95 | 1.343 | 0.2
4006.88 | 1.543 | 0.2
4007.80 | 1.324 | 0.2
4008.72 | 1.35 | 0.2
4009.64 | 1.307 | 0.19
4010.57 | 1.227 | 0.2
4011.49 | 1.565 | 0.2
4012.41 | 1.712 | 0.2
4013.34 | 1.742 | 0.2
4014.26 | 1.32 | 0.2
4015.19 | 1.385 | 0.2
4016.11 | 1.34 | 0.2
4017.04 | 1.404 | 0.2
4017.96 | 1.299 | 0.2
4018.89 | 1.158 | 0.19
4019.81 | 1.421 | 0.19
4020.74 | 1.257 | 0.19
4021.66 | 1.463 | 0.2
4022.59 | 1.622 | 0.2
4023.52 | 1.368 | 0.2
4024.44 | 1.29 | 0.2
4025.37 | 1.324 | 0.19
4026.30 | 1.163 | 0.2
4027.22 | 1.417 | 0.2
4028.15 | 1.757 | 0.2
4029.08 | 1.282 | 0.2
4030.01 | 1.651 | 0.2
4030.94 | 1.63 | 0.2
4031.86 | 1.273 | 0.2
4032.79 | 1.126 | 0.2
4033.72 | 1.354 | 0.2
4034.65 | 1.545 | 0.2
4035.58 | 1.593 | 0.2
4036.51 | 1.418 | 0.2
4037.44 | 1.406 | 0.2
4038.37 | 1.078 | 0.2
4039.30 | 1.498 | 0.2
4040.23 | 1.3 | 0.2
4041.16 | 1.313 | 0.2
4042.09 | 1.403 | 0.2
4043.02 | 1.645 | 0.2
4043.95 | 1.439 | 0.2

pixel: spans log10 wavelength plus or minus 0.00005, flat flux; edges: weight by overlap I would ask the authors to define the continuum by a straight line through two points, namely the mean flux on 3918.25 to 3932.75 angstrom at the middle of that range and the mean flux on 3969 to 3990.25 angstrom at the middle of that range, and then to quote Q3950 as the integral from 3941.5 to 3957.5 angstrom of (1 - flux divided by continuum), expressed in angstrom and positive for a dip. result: -2.8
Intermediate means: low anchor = 1.18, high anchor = 1.2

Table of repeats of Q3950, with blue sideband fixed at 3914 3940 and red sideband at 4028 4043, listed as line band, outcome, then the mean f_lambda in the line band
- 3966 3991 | 1.7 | 1.19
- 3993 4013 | -1.5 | 1.44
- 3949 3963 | -3.2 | 1.51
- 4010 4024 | -0.5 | 1.42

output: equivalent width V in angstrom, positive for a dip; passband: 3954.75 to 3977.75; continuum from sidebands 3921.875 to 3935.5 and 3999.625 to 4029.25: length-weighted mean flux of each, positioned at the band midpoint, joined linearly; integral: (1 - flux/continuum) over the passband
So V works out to -1.33 angstrom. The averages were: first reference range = 1.1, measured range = 1.3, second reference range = 1.4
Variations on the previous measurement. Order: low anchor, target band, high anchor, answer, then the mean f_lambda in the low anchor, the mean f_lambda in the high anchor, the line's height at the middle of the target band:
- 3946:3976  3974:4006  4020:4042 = 0.91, 1.33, 1.4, 1.36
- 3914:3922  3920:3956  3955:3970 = 3.40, 1.31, 1.42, 1.36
